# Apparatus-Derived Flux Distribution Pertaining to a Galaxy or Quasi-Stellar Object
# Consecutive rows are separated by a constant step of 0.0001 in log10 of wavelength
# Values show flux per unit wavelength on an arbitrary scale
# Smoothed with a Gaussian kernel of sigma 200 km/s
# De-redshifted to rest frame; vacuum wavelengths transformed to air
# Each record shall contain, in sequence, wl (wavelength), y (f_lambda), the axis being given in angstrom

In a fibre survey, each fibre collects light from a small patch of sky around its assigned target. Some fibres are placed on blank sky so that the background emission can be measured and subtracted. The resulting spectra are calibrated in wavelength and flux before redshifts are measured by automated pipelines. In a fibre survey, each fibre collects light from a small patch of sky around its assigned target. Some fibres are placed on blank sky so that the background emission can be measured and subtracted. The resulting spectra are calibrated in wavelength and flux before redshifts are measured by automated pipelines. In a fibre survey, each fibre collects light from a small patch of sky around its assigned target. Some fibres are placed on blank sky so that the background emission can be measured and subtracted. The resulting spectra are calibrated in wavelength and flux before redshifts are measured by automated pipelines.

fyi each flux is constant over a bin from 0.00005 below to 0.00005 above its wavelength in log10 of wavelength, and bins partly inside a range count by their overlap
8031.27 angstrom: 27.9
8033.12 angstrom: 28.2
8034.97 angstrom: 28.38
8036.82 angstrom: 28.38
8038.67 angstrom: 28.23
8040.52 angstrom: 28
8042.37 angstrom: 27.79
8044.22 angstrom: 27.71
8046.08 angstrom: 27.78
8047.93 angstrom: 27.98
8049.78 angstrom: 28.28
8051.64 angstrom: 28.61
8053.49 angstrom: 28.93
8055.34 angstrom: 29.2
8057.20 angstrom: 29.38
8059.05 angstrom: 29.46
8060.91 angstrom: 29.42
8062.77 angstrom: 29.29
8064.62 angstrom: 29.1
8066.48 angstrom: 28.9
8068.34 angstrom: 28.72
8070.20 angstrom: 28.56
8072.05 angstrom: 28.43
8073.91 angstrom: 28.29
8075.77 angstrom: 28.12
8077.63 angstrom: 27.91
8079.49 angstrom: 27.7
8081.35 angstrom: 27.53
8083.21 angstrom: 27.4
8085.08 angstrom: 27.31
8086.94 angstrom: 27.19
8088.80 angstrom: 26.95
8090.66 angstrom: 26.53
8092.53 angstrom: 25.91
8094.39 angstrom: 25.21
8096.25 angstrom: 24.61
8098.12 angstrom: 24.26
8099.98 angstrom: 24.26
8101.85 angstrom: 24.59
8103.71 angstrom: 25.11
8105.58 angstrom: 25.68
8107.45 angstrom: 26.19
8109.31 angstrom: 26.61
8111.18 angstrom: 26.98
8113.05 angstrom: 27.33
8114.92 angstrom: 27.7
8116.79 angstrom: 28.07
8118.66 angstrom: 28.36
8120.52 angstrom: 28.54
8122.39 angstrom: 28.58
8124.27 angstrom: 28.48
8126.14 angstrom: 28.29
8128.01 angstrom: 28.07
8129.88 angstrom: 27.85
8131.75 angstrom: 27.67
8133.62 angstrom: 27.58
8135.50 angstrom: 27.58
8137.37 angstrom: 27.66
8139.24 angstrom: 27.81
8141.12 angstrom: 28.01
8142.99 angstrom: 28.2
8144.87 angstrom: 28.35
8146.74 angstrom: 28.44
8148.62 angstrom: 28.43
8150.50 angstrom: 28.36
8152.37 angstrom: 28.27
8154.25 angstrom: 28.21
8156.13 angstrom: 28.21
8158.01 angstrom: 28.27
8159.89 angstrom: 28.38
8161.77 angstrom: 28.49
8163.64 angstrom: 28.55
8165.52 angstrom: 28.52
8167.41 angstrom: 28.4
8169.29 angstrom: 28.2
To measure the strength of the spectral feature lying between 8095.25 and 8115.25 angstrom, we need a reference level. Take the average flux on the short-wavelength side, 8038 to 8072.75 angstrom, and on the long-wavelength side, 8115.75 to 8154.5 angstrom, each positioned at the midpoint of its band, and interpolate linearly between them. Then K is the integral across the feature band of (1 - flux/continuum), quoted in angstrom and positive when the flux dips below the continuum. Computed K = 1.9 angstrom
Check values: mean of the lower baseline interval 28.6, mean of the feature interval 25.7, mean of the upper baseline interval 28.1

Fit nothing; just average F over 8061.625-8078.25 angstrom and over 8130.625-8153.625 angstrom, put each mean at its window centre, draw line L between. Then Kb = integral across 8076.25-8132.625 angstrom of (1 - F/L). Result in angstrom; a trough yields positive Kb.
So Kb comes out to 2.8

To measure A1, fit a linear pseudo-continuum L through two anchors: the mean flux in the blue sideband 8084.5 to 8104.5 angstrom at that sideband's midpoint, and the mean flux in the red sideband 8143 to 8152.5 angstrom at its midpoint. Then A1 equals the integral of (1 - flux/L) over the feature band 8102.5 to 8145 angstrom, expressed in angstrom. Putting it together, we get -0.7 angstrom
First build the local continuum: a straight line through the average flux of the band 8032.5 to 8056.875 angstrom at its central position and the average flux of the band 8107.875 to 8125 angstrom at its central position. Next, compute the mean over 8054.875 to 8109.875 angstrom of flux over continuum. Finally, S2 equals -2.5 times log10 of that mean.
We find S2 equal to 0.03 mag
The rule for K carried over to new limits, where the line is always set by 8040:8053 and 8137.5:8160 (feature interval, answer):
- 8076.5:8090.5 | 0.4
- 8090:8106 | 1.7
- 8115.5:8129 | -0.1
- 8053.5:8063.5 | -0.4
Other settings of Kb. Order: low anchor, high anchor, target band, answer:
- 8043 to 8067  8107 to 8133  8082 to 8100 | 1.4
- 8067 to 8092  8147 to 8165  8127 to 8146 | 0.2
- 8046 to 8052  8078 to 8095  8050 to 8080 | -1.2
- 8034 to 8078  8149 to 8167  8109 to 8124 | 0.3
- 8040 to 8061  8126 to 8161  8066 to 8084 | 0.2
